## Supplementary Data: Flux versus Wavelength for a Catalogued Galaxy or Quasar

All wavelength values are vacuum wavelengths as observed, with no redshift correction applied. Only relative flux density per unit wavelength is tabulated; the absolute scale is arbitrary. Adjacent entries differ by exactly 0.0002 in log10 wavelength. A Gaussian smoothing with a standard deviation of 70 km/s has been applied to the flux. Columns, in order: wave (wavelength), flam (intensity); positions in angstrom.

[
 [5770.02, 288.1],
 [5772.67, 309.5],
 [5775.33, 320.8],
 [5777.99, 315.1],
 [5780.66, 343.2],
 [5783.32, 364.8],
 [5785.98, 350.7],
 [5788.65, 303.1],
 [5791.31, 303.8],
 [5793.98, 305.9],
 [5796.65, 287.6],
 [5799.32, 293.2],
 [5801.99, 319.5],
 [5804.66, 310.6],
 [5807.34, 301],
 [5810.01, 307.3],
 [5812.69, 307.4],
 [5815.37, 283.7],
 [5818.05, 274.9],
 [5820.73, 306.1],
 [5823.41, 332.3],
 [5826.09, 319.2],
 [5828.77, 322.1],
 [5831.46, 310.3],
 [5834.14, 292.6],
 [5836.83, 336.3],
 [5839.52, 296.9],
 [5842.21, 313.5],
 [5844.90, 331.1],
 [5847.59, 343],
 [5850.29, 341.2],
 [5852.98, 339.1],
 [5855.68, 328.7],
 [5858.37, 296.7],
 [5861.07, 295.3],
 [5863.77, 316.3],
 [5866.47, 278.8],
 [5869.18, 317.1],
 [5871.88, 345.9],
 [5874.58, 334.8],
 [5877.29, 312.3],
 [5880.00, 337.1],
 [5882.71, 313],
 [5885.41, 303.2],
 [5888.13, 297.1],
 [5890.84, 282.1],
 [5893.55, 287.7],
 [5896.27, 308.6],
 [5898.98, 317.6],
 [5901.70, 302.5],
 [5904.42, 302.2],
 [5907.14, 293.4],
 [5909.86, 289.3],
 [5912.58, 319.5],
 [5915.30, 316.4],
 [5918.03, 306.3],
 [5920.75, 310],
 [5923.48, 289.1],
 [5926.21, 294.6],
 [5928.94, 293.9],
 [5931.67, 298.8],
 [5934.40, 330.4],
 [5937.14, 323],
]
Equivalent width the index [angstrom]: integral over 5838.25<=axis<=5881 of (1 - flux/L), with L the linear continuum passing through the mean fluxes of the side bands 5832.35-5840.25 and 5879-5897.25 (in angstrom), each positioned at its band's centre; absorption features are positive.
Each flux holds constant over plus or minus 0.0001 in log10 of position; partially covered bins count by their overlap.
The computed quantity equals -1.9 angstrom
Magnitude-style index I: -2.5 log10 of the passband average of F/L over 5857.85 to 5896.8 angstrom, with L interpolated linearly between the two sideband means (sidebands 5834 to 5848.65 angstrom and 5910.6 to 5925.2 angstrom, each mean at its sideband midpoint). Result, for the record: 0.02 mag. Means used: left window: 321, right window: 307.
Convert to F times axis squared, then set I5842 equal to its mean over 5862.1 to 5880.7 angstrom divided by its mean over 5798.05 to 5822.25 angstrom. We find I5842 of 1.08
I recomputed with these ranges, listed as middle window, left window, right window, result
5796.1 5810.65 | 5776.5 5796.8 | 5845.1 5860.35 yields 0.073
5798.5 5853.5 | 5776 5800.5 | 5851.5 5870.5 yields 0.004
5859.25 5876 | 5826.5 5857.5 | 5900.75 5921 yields 0.006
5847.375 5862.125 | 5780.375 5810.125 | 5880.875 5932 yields -0.052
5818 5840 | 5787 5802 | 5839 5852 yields 0.022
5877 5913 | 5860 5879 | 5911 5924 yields 0.028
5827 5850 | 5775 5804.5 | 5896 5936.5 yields -0.021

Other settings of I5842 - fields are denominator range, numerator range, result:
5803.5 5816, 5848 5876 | 1.08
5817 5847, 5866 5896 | 1.01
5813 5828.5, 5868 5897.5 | 1.05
